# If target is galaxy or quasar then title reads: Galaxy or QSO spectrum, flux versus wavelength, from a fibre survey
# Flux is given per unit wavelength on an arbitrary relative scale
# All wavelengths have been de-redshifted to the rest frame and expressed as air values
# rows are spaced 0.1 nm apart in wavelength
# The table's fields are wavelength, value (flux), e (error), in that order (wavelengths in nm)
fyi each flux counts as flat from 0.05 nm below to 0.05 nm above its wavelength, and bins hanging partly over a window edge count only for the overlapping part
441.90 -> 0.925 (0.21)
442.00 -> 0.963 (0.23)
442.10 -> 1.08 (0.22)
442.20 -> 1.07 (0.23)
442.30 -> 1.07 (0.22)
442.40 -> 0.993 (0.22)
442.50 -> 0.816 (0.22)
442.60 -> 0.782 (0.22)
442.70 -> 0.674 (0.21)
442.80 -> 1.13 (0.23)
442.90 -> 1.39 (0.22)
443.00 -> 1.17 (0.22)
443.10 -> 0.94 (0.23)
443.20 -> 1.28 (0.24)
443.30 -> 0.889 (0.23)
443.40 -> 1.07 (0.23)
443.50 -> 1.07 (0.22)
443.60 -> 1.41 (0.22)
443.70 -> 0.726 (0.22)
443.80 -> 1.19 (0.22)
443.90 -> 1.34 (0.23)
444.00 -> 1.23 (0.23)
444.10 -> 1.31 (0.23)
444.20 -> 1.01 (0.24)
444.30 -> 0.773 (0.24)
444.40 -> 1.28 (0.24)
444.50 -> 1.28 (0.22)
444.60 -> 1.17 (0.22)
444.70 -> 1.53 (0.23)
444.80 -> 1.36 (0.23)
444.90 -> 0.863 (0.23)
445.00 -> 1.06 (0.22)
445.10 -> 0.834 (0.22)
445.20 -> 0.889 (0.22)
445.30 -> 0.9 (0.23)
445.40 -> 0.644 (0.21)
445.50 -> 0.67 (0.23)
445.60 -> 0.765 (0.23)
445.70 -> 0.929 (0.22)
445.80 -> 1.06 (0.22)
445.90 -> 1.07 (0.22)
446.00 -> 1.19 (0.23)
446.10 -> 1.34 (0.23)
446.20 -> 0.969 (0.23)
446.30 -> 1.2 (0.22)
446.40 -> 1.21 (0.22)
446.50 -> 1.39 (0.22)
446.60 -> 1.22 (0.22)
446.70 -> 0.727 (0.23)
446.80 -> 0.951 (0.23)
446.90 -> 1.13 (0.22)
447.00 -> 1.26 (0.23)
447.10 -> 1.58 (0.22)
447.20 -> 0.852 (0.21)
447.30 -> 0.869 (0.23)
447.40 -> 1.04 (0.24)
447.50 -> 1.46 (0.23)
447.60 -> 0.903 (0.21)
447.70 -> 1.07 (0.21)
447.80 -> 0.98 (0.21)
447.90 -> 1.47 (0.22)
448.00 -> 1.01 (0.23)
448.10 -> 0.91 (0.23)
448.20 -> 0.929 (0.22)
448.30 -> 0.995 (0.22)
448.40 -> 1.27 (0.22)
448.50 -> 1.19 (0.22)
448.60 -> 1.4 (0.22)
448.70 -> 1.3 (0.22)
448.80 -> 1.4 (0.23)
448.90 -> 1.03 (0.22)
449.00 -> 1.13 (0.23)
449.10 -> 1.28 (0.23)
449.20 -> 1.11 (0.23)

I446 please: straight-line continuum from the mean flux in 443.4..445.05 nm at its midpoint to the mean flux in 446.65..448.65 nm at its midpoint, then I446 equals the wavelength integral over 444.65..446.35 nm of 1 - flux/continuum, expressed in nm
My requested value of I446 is 0.18 nm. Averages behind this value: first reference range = 1.16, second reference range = 1.1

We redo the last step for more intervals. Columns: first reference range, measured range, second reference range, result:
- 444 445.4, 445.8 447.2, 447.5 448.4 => -0.10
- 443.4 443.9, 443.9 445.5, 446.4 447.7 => 0.07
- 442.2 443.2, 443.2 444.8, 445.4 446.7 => -0.21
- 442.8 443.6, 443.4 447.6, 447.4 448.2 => 0.10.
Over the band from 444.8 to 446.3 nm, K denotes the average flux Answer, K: 0.964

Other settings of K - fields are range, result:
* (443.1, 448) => 1.09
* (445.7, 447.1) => 1.14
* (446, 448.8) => 1.14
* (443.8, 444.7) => 1.19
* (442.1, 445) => 1.1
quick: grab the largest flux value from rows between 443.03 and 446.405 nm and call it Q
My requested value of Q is 1.53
